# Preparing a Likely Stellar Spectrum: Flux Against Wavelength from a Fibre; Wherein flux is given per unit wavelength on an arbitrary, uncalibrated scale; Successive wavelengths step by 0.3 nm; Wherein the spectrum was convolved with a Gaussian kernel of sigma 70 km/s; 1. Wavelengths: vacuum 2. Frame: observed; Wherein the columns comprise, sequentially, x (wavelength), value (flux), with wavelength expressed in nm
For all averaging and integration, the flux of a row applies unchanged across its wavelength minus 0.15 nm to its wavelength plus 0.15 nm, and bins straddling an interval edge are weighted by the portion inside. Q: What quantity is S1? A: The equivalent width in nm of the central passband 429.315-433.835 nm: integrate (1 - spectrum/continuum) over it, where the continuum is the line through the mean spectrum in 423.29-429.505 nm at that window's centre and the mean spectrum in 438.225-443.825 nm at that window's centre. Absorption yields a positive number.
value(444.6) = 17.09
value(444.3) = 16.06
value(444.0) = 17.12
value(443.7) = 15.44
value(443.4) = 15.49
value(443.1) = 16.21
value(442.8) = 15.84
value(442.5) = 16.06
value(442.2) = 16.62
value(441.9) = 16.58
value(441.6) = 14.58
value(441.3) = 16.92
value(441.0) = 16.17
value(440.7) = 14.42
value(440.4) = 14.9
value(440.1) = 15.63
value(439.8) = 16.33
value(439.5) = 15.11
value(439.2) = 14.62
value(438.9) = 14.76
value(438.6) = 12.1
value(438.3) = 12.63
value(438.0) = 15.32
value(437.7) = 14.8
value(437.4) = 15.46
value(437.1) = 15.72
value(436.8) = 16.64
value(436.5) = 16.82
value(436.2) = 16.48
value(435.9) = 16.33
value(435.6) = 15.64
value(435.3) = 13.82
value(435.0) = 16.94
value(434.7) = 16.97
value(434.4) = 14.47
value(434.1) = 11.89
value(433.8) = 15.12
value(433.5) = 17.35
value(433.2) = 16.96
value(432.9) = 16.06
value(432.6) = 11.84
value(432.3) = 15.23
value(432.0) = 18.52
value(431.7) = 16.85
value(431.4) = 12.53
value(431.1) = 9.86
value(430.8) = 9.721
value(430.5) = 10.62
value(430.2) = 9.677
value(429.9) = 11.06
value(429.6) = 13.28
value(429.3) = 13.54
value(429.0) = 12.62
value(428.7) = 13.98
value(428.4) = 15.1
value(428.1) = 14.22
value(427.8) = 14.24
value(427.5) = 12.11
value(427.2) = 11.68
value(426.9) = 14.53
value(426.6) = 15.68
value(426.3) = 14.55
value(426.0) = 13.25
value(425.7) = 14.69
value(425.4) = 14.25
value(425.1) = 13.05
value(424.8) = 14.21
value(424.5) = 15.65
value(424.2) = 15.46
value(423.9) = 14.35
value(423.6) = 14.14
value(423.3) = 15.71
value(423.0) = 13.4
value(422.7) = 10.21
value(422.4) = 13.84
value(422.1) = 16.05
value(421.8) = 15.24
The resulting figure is 0.29 nm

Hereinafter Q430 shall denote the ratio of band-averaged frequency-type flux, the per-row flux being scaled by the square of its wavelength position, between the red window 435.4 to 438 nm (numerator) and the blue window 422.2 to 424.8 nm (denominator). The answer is 1.2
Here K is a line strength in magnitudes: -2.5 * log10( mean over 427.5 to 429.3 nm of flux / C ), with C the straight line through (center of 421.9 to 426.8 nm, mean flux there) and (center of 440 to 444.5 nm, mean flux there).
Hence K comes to 0.063 mag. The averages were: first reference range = 14.3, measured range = 13.8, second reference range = 15.9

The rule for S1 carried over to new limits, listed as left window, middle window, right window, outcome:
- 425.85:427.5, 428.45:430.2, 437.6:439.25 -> 0.14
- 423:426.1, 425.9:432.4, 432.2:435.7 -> 0.66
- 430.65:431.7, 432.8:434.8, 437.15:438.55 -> -0.44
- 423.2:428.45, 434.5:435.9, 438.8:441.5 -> -0.08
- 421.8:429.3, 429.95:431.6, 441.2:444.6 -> 0.45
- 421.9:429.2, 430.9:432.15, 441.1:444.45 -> 0.04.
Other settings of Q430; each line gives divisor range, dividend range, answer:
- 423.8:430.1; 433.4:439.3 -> 1.15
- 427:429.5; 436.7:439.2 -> 1.14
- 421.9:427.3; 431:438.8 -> 1.12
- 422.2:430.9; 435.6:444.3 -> 1.23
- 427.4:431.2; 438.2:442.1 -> 1.28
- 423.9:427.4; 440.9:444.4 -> 1.22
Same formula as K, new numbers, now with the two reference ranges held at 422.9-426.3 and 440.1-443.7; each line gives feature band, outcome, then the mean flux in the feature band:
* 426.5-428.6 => 0.06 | 13.9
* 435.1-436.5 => -0.03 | 15.8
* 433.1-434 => -0.08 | 16.2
